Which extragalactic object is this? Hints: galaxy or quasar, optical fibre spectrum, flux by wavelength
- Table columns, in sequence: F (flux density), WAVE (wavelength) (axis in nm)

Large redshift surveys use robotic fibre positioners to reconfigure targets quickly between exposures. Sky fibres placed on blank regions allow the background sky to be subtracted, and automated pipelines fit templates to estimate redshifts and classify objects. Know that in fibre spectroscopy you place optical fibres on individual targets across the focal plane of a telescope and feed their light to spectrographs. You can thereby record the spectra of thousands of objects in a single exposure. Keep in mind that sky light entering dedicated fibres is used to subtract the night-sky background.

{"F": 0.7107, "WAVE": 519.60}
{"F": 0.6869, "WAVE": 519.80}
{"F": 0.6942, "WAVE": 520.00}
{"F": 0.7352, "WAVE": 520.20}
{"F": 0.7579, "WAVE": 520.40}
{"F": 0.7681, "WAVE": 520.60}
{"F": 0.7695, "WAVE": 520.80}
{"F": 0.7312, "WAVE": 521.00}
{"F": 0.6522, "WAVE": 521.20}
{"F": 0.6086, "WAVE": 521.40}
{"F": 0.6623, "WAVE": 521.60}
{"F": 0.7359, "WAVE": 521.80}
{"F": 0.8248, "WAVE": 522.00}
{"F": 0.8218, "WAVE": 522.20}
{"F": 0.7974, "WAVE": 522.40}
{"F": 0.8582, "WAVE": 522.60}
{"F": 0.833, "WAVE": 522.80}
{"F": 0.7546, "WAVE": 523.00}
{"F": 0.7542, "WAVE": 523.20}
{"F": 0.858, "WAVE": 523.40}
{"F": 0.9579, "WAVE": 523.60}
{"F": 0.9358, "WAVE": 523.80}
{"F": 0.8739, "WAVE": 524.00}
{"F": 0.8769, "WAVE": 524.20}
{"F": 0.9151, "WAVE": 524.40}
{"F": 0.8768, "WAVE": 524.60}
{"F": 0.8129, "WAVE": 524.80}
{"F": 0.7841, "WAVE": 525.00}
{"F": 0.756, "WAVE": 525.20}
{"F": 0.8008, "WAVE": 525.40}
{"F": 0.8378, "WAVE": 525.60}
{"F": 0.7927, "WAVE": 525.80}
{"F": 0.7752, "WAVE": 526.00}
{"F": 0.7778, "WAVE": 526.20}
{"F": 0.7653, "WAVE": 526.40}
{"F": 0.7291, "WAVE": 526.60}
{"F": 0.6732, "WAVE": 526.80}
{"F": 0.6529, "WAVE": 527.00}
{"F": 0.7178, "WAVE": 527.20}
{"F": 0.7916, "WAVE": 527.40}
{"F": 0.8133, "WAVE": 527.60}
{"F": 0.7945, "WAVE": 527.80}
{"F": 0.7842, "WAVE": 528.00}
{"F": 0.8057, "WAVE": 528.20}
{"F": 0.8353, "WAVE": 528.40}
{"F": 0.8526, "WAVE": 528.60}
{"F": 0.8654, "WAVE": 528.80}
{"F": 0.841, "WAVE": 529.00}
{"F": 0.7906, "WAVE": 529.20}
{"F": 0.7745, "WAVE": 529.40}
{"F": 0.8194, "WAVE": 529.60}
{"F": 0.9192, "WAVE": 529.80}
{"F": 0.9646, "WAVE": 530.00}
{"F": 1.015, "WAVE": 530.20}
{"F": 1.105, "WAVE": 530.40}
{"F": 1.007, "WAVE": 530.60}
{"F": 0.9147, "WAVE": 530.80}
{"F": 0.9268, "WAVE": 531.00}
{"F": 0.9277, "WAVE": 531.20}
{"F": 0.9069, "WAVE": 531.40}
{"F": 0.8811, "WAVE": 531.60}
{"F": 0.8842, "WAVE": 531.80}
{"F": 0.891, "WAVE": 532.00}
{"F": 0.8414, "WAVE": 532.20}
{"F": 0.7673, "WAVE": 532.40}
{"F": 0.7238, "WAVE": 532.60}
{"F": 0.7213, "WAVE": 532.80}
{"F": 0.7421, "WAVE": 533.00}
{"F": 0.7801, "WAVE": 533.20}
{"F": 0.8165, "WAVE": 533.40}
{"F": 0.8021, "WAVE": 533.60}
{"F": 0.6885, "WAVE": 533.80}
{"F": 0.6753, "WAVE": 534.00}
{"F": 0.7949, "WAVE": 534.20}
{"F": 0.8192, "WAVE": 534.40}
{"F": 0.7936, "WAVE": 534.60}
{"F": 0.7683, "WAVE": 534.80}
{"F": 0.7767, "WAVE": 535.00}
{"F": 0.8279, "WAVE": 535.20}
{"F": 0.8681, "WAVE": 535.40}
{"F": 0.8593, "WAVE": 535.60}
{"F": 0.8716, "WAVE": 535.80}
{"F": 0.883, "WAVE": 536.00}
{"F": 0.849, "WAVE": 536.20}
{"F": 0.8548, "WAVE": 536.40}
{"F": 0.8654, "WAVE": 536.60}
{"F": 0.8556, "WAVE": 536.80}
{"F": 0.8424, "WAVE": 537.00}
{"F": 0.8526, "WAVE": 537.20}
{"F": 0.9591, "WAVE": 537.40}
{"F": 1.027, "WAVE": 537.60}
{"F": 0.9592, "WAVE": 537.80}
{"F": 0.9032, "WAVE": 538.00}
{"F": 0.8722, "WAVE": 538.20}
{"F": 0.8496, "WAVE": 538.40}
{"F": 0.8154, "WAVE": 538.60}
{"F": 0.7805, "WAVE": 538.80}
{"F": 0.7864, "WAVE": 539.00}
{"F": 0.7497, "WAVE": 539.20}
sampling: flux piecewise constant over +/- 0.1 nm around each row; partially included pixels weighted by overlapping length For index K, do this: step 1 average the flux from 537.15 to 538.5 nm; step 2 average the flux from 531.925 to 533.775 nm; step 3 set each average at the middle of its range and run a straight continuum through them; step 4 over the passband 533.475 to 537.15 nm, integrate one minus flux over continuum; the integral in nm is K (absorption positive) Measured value 0.15 nm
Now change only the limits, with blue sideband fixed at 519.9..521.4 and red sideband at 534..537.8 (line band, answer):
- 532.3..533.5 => 0.10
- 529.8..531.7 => -0.36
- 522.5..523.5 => -0.09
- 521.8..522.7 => -0.10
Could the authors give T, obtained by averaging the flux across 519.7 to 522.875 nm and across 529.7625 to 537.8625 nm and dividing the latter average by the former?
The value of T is 1.15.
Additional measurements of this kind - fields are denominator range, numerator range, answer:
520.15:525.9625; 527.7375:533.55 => 1.08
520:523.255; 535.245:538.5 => 1.18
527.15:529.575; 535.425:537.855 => 1.10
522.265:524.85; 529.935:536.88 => 0.99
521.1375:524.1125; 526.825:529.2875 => 0.99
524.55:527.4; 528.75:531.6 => 1.19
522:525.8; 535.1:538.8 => 1.05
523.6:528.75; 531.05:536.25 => 1.01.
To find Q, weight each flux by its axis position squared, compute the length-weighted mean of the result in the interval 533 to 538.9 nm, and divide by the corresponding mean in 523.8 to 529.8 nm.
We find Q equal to 1.1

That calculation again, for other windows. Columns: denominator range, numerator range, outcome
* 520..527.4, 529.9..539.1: 1.14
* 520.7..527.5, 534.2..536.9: 1.11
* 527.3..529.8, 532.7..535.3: 0.96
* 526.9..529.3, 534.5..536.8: 1.08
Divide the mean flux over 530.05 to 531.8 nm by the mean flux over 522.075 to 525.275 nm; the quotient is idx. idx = 1.14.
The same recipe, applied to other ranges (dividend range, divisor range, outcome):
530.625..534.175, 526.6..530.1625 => 1.02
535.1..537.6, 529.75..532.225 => 0.93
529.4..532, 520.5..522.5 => 1.26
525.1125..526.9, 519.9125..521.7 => 1.08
